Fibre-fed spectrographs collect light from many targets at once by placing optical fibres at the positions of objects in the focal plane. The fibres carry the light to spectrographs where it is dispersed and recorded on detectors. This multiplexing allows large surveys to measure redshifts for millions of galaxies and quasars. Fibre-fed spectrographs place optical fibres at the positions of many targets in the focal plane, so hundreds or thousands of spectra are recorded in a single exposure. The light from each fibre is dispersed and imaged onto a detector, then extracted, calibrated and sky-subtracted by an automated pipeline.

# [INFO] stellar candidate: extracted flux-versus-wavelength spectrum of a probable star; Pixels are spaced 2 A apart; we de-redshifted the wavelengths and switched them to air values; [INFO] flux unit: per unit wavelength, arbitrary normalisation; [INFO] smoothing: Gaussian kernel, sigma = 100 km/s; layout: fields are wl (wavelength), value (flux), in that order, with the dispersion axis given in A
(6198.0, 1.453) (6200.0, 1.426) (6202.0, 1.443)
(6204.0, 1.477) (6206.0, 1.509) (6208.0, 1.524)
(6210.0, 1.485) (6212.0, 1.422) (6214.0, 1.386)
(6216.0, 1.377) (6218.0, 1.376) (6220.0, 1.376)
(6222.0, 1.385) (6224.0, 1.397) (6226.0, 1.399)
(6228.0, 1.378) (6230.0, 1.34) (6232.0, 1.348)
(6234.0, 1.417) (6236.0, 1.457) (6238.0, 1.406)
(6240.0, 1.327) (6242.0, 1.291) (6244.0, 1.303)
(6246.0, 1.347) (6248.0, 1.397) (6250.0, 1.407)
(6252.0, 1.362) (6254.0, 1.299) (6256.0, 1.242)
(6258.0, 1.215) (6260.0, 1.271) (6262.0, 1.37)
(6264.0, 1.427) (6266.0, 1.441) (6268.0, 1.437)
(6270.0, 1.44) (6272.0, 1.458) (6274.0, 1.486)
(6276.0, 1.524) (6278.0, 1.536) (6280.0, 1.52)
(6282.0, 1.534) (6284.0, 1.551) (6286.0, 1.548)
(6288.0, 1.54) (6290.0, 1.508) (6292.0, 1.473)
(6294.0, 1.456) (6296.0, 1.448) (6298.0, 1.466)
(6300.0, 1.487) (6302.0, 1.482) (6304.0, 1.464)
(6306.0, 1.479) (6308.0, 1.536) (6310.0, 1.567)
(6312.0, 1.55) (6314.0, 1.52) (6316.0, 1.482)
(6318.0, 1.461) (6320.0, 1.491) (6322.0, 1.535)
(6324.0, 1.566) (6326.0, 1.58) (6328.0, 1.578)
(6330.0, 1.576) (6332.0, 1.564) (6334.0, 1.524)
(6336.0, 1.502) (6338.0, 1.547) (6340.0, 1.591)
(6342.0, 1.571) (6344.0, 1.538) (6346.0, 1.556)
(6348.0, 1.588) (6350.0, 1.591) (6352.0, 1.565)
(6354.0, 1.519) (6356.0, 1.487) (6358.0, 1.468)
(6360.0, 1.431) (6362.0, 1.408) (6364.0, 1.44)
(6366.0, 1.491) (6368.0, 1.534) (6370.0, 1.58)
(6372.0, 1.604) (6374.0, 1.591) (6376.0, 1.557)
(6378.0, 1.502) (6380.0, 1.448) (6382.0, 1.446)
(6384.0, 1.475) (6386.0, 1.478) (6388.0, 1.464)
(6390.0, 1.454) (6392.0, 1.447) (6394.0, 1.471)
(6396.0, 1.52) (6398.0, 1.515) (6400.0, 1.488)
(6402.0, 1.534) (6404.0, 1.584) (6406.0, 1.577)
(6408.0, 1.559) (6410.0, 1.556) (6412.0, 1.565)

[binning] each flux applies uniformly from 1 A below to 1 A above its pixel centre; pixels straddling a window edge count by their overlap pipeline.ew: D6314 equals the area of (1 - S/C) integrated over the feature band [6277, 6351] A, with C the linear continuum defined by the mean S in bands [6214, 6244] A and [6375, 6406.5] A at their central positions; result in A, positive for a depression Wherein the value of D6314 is -4.6 A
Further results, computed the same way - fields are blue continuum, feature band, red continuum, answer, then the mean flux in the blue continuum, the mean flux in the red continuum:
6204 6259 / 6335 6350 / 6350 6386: -0.78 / 1.38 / 1.5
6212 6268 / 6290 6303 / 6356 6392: -0.50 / 1.36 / 1.49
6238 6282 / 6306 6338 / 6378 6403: -2.28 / 1.39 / 1.48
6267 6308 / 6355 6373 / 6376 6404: -0.07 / 1.49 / 1.49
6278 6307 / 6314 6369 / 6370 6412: -0.66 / 1.5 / 1.52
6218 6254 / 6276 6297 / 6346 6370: -1.25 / 1.37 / 1.51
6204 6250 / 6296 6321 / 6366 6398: -0.76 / 1.4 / 1.5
